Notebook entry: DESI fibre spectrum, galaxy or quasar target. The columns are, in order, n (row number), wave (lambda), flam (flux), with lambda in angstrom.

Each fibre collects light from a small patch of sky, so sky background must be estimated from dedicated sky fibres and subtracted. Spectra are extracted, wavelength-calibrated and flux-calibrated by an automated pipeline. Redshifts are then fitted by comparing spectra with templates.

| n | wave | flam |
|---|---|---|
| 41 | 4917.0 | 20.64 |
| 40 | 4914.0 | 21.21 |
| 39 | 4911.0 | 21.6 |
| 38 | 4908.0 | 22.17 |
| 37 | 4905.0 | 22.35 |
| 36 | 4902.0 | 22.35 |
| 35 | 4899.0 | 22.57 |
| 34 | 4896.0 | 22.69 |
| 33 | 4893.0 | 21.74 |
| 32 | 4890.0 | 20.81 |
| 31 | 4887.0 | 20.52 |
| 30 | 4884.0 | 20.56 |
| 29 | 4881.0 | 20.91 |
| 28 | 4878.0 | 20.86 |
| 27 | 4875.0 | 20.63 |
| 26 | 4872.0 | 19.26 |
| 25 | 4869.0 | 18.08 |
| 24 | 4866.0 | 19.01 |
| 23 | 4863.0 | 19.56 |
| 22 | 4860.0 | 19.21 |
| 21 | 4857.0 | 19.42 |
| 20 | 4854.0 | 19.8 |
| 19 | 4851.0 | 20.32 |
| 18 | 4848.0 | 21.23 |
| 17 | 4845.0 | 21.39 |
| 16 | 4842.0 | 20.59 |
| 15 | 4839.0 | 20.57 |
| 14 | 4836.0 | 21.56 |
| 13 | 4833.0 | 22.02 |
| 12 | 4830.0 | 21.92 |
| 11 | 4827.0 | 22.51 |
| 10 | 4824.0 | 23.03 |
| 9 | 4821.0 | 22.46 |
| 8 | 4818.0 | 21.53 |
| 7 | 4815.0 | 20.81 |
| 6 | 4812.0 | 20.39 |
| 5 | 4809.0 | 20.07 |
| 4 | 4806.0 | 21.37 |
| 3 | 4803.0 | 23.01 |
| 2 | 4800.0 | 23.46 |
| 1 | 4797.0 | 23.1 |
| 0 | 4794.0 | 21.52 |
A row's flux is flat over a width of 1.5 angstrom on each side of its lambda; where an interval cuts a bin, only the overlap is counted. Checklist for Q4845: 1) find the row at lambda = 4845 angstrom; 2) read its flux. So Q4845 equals 21.39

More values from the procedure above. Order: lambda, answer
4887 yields 20.52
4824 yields 23.03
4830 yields 21.92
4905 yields 22.35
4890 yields 20.81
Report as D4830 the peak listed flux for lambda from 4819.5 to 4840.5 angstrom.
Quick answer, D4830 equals 23.03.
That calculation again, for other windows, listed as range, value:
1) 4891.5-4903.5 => 22.69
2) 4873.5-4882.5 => 20.91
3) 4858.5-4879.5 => 20.86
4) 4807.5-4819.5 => 21.53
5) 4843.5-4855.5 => 21.39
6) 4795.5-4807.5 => 23.46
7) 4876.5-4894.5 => 21.74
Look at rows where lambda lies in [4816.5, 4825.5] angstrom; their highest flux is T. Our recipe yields 23.03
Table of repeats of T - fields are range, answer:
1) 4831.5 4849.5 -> 22.02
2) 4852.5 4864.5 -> 19.8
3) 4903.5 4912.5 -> 22.35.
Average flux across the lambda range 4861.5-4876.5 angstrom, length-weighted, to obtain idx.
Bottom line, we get 19.3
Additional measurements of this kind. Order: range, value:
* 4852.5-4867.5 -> 19.4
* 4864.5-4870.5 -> 18.5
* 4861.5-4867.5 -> 19.3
